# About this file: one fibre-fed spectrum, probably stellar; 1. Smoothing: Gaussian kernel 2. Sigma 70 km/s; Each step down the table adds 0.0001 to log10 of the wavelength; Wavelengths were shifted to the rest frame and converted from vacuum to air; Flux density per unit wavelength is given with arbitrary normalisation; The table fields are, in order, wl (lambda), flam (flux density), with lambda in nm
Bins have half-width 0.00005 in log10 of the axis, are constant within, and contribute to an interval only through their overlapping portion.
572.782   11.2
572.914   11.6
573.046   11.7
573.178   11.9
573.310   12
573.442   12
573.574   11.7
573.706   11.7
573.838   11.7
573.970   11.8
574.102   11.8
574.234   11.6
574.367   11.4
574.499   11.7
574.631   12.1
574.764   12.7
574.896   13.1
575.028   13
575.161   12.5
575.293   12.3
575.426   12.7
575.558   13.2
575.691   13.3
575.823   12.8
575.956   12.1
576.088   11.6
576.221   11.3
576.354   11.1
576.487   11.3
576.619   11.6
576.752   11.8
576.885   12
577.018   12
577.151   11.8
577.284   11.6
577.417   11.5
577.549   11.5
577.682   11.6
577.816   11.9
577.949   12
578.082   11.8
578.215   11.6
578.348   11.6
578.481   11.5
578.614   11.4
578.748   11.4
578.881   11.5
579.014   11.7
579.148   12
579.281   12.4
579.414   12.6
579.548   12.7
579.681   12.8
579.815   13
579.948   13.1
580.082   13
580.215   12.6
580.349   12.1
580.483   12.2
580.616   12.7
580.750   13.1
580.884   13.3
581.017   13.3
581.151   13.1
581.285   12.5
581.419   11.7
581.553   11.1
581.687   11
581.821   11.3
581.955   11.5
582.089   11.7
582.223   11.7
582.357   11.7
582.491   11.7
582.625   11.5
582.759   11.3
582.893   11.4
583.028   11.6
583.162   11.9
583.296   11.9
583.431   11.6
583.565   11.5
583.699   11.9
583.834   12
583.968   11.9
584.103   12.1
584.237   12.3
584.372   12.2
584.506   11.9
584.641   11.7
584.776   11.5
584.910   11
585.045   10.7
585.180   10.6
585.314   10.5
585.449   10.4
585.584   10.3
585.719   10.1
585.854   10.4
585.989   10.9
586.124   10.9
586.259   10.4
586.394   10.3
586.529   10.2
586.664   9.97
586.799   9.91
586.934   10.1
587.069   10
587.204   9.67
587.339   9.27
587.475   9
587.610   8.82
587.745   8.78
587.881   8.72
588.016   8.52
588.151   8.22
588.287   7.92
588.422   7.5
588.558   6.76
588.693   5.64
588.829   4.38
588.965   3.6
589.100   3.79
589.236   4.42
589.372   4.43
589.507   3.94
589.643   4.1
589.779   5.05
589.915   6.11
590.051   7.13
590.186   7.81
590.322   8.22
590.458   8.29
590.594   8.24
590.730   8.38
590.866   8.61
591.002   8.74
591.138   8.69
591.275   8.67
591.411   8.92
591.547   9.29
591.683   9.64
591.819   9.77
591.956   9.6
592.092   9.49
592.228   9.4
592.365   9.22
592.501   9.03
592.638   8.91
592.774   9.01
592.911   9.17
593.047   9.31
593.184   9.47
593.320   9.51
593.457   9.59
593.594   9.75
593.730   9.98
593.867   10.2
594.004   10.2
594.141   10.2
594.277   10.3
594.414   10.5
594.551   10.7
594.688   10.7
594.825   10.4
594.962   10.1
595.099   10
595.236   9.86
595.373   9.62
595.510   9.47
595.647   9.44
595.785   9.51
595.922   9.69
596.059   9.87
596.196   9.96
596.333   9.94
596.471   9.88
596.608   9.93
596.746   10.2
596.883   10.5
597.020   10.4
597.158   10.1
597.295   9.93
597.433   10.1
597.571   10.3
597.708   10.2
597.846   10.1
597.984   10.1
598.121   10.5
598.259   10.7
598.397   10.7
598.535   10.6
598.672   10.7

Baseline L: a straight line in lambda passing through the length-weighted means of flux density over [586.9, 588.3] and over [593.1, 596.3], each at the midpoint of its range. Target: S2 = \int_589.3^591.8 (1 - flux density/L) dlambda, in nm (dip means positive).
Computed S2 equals 0.511 nm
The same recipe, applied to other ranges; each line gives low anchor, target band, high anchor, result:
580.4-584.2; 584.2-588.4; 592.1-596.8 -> 0.421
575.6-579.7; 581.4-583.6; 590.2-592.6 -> -0.144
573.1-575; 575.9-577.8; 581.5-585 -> 0.038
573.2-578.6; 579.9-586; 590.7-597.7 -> -0.350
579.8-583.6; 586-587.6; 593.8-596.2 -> 0.188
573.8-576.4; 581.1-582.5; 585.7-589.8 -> -0.250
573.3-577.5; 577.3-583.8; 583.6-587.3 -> -0.314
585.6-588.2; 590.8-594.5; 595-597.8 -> 0.150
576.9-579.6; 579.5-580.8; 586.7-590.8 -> -0.207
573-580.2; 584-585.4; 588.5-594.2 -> -0.234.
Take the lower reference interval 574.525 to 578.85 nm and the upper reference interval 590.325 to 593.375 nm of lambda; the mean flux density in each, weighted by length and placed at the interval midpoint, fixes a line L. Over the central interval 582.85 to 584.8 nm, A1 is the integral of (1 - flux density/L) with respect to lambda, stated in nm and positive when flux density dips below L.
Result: -0.23 nm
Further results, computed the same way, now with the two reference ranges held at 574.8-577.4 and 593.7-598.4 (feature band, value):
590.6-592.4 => 0.26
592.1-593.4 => 0.15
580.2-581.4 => -0.11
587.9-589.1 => 0.48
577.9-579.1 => 0.03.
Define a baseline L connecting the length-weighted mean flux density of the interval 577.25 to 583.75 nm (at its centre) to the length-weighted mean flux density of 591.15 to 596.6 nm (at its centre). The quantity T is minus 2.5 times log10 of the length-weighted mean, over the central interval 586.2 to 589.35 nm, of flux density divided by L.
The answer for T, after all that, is 0.32 mag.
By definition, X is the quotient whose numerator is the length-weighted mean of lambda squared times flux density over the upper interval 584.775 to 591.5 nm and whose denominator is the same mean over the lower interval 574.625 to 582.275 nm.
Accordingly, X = 0.71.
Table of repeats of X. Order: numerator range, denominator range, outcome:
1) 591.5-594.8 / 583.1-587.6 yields 0.92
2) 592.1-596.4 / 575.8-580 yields 0.87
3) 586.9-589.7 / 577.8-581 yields 0.59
